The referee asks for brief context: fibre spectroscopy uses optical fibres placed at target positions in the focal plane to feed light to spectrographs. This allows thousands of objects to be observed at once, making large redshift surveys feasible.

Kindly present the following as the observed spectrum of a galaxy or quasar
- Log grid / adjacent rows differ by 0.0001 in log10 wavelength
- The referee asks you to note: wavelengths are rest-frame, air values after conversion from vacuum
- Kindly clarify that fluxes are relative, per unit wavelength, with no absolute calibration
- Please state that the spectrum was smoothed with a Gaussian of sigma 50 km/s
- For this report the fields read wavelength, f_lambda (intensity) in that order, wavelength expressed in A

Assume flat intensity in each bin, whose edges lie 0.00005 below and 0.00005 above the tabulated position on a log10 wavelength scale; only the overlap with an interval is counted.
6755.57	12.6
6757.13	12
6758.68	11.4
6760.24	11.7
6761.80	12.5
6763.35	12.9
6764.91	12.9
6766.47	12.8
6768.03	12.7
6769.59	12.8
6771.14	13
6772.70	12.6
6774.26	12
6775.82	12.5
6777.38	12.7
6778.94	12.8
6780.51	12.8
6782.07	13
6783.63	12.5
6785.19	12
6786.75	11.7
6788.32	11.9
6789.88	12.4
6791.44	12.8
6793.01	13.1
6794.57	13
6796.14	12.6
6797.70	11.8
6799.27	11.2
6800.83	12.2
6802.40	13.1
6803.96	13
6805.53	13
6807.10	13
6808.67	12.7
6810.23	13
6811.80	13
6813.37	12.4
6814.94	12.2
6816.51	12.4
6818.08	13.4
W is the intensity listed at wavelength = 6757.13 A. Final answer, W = 12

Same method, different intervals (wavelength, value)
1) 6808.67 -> 12.7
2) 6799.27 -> 11.2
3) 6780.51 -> 12.8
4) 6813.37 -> 12.4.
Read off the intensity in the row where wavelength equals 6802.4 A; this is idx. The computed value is 13.1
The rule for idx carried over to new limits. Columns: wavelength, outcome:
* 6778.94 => 12.8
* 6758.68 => 11.4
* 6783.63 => 12.5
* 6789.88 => 12.4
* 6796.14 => 12.6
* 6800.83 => 12.2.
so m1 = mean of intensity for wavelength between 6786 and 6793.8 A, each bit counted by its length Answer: 12.4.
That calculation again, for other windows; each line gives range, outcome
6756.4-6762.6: 11.9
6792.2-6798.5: 12.6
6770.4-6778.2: 12.6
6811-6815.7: 12.5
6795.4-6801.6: 12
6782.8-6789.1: 12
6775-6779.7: 12.7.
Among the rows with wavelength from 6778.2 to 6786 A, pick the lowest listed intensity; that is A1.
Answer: 12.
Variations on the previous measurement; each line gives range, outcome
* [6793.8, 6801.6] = 11.2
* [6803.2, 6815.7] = 12.2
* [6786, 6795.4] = 11.7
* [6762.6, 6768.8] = 12.7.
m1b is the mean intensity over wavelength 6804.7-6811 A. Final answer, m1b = 12.9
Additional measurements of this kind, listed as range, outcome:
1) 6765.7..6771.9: 12.8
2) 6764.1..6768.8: 12.8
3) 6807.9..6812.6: 12.9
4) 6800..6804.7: 12.8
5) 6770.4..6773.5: 12.8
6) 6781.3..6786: 12.5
